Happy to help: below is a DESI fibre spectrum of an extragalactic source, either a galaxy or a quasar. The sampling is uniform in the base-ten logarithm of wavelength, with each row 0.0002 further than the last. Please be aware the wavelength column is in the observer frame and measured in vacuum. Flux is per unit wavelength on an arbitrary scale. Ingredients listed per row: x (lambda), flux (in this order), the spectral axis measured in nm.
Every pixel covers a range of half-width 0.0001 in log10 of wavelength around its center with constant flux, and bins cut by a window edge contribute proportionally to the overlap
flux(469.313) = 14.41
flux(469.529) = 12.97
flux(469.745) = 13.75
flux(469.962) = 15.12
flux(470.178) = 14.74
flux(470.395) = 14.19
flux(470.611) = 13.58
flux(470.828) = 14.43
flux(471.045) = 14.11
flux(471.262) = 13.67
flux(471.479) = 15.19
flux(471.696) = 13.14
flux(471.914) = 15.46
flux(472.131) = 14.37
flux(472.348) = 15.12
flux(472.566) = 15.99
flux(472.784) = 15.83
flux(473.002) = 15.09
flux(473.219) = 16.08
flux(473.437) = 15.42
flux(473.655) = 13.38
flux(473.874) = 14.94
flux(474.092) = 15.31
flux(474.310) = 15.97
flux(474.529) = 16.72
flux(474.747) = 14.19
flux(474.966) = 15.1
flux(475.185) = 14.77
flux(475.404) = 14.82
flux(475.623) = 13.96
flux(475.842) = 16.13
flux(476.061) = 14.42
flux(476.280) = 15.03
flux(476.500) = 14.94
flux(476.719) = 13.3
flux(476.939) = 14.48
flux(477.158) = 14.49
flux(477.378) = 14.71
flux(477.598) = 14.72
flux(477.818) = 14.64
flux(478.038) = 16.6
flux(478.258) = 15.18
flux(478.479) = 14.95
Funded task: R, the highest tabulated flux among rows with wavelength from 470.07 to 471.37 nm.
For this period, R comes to 14.74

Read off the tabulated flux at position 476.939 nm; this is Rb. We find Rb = 14.48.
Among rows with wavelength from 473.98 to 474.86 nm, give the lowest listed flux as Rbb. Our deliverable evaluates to 14.19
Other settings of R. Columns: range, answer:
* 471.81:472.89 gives 15.99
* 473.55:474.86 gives 16.72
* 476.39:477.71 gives 14.94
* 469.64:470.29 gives 15.12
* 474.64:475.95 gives 16.13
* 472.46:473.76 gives 16.08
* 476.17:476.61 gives 15.03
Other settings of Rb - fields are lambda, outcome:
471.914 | 15.46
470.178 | 14.74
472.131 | 14.37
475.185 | 14.77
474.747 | 14.19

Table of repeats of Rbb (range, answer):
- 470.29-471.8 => 13.14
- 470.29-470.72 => 13.58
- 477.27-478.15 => 14.64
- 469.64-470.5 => 13.75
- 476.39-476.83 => 13.3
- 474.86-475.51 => 14.77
